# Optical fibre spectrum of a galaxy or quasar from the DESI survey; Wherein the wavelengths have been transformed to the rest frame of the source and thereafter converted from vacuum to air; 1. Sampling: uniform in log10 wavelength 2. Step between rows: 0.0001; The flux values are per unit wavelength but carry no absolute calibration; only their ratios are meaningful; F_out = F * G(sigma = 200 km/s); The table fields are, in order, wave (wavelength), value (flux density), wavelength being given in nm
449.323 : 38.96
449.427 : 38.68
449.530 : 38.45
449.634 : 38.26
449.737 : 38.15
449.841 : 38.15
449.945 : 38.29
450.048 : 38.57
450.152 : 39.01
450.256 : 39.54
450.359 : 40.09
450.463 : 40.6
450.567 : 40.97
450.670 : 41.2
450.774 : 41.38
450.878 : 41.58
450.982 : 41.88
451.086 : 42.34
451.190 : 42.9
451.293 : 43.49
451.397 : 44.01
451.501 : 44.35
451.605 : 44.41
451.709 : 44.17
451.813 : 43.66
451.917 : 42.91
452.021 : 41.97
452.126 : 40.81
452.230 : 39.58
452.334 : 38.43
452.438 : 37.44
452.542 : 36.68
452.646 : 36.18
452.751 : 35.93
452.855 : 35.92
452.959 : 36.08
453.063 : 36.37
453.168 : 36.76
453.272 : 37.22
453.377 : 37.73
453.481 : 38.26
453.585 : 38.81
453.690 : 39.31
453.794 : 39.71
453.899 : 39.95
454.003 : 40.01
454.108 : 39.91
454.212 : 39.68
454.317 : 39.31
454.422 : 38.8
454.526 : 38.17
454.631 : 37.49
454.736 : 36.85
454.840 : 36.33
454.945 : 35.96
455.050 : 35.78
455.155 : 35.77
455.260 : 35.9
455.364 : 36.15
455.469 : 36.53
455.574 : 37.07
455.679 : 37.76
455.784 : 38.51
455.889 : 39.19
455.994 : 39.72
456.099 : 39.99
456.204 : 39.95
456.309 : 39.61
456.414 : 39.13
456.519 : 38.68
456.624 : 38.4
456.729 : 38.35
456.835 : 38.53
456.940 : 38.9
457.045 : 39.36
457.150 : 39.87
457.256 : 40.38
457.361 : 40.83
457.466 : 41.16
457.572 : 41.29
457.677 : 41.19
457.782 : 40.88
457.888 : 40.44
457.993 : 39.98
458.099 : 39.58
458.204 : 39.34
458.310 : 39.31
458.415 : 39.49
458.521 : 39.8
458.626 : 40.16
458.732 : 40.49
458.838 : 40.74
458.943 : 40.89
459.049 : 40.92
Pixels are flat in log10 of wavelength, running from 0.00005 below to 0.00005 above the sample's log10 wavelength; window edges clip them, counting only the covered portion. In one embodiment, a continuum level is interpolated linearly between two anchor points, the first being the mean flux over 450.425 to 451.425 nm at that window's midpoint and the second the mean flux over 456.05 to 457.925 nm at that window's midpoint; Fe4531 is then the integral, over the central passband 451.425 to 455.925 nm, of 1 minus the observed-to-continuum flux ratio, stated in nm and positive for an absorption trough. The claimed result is 0.27 nm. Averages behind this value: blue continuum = 42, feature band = 38.6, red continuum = 39.8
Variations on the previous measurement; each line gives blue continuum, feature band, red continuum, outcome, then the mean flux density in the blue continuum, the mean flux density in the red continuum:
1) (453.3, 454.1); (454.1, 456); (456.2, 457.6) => 0.09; 39.1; 39.6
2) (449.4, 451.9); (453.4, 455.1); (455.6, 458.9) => 0.08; 41.1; 39.7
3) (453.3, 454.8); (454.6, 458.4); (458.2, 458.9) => 0.07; 38.8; 40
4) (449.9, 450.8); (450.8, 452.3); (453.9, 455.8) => -0.13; 40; 37.6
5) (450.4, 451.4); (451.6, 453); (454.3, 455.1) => 0.03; 41.9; 37.2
